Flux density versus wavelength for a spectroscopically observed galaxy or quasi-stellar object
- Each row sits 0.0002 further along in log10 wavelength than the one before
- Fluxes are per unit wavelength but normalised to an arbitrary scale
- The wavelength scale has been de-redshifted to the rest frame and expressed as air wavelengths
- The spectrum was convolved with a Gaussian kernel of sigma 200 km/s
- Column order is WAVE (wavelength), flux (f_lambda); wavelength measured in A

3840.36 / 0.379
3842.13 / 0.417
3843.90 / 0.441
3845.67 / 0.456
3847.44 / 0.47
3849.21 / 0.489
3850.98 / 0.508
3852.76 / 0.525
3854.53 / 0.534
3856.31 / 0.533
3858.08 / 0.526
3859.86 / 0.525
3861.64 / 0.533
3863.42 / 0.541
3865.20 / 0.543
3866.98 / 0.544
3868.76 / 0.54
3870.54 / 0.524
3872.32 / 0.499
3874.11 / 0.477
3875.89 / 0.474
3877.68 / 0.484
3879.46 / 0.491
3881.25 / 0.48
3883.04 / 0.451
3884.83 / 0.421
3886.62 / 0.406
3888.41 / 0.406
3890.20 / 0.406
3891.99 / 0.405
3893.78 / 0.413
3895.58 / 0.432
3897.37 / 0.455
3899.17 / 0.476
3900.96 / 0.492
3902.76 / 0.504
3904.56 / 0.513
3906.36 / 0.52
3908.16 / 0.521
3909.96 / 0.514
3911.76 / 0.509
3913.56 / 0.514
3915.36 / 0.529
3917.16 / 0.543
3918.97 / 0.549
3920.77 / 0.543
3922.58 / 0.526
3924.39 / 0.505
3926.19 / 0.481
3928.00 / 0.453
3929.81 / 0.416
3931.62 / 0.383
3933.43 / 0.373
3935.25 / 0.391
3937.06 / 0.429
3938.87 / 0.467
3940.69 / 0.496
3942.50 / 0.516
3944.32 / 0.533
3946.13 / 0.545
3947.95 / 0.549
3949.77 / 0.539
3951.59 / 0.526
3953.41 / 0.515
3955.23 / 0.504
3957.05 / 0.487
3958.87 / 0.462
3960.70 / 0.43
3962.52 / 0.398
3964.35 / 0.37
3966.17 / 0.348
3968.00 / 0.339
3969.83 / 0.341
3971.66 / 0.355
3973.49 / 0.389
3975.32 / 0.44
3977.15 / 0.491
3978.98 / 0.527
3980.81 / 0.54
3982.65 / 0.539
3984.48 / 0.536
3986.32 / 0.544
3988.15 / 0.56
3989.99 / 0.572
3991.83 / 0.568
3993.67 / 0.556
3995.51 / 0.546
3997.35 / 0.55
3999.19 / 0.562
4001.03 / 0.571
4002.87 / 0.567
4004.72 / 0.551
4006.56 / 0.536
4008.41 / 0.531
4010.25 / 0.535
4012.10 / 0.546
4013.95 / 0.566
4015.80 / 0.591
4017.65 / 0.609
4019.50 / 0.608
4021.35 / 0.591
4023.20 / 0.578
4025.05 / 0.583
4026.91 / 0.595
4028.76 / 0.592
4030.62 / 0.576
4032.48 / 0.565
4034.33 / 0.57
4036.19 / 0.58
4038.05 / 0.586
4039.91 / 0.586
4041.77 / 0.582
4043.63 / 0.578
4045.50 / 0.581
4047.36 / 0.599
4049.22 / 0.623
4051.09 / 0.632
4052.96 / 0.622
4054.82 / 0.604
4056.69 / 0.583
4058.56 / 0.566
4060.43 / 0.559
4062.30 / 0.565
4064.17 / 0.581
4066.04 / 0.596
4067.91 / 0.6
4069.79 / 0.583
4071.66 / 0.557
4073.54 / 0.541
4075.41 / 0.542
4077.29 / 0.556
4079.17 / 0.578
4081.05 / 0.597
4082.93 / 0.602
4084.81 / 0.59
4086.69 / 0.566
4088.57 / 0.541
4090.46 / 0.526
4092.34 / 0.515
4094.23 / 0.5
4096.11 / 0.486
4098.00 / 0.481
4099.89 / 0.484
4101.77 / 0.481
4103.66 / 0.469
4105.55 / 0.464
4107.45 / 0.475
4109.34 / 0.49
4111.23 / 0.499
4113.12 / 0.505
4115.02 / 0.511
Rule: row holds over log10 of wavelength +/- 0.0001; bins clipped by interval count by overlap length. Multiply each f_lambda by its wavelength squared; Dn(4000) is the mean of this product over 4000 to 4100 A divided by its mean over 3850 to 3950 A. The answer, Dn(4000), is 1.3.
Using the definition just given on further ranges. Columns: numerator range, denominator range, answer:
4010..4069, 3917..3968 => 1.31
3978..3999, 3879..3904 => 1.29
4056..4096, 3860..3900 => 1.31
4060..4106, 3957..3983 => 1.35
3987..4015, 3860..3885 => 1.18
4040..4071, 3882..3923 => 1.33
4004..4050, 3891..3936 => 1.28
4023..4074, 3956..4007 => 1.24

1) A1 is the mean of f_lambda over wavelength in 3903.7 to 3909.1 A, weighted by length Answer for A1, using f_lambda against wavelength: 0.518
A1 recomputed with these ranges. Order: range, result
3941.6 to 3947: 0.532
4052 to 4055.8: 0.613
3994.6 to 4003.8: 0.559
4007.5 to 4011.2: 0.534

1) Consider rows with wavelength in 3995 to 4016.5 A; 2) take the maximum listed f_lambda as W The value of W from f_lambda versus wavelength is 0.591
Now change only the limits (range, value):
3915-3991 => 0.572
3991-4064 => 0.632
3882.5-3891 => 0.451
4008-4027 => 0.609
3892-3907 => 0.52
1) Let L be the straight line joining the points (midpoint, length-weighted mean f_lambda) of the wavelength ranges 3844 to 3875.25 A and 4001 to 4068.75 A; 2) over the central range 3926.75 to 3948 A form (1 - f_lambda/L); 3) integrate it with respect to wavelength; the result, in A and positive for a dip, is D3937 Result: 3.29 A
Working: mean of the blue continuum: 0.514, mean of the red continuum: 0.581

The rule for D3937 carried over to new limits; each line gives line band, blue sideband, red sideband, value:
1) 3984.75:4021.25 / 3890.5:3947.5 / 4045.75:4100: -2.3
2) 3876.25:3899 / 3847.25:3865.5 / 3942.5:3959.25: 3.6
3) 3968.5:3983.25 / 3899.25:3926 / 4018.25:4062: 2.8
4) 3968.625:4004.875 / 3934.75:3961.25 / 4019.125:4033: 1.9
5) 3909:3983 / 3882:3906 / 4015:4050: 4.1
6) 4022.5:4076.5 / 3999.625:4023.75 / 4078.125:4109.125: -3.6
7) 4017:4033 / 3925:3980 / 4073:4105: -3.1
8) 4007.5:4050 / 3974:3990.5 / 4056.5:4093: -2.7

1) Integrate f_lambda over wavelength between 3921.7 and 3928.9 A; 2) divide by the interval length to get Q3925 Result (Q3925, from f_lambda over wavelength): 0.491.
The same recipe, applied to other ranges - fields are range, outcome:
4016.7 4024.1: 0.597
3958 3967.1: 0.401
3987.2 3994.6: 0.564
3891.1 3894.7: 0.409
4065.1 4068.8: 0.599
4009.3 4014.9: 0.549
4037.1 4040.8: 0.586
